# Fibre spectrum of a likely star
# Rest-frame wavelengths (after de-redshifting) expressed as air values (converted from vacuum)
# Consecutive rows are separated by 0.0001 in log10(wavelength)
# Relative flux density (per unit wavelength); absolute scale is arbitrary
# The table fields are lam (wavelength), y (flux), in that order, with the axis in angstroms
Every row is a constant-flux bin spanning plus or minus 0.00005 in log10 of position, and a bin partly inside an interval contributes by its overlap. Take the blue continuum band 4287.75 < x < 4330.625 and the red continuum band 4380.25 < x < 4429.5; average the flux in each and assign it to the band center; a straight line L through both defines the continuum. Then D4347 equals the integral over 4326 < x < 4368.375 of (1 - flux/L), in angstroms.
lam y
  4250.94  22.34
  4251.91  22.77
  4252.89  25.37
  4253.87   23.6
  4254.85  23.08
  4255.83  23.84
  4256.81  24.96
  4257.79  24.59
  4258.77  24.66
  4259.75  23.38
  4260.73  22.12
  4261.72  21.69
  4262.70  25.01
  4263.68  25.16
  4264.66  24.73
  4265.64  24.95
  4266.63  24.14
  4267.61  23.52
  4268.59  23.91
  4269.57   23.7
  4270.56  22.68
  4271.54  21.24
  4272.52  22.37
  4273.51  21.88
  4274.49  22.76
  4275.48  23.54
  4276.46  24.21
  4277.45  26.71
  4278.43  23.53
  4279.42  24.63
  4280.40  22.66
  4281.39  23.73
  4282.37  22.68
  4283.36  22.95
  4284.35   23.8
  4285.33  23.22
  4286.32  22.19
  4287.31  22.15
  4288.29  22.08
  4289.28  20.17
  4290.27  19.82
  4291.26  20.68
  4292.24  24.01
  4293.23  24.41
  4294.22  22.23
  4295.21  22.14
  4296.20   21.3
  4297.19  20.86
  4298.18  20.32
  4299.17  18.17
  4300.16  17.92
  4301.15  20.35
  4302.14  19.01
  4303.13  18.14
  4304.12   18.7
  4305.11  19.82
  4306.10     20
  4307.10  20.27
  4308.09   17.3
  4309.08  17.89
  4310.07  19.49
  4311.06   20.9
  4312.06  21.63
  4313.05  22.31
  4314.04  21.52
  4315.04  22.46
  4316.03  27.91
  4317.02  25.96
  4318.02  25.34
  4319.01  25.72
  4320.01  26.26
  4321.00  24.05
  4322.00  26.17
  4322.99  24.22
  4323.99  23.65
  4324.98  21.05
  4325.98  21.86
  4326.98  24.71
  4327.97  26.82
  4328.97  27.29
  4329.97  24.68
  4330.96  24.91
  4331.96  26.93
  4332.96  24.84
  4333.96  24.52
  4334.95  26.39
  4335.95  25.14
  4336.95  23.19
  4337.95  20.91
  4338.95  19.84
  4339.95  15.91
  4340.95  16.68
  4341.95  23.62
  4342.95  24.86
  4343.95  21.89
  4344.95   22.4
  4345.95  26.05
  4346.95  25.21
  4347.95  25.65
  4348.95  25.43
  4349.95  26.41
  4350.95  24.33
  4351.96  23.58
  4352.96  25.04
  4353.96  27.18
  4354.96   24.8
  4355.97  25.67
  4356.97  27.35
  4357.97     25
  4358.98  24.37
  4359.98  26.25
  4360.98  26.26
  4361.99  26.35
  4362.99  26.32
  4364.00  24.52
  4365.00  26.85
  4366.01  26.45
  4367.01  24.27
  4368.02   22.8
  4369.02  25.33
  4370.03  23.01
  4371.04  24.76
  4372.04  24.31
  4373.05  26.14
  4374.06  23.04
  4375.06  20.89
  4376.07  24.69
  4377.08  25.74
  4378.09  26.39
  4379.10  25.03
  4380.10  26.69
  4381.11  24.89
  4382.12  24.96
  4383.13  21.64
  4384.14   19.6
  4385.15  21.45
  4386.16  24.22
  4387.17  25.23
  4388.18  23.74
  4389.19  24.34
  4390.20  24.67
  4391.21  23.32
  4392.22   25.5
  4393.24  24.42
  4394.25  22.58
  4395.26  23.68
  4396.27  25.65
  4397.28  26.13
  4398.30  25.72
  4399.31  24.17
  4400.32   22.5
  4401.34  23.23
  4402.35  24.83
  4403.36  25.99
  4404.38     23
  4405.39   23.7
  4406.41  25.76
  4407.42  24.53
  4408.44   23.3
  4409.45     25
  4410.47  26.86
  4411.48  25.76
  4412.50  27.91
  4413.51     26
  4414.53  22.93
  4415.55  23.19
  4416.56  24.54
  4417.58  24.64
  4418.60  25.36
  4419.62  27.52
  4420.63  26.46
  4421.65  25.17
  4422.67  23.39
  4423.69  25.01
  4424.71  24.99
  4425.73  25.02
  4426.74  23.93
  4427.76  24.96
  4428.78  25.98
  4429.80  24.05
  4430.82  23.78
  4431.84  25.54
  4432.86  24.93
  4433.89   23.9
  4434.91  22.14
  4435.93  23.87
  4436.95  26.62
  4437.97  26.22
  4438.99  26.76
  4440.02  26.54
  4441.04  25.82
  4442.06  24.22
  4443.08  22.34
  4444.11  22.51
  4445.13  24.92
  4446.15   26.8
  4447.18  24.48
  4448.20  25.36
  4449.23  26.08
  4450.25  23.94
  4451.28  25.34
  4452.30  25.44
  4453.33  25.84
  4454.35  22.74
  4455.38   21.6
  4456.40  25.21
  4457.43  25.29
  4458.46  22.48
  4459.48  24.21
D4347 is -2.7 angstroms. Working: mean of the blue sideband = 22.1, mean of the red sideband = 24.5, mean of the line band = 24.5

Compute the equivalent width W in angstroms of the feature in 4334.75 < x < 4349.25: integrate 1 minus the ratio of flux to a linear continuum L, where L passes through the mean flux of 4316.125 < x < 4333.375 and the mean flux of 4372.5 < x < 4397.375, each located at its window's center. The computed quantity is 1.2 angstroms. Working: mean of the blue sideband 25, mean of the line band 22.8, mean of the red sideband 24.2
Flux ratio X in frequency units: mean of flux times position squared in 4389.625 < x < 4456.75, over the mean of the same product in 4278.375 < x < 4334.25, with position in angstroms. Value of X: 1.16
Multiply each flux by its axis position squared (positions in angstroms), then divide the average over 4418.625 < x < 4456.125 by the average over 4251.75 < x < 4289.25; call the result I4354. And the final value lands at 1.14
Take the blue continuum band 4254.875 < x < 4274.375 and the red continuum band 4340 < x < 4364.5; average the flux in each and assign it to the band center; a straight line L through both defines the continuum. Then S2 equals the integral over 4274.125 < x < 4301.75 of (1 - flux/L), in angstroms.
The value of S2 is 1.9 angstroms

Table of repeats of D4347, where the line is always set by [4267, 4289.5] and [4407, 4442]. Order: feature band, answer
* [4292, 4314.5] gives 2.98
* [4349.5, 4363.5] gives -0.86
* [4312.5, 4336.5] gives -1.06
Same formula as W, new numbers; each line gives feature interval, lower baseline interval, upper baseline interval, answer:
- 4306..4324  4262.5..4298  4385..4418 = 0.47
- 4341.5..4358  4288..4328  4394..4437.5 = -1.43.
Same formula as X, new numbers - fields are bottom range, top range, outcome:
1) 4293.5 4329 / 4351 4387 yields 1.15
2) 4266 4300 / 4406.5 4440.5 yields 1.19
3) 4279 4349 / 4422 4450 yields 1.16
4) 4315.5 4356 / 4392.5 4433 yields 1.06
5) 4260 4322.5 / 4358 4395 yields 1.14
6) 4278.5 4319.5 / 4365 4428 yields 1.19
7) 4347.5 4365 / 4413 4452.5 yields 1.01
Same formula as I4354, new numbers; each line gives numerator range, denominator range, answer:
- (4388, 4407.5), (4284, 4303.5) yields 1.21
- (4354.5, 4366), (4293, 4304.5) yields 1.31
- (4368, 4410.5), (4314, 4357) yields 1.02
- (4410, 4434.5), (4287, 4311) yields 1.31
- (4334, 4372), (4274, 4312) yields 1.17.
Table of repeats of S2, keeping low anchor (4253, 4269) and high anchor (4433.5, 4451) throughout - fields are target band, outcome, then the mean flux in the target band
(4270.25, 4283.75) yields 0.4 angstroms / 23.3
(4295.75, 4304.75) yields 1.8 angstroms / 19.4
